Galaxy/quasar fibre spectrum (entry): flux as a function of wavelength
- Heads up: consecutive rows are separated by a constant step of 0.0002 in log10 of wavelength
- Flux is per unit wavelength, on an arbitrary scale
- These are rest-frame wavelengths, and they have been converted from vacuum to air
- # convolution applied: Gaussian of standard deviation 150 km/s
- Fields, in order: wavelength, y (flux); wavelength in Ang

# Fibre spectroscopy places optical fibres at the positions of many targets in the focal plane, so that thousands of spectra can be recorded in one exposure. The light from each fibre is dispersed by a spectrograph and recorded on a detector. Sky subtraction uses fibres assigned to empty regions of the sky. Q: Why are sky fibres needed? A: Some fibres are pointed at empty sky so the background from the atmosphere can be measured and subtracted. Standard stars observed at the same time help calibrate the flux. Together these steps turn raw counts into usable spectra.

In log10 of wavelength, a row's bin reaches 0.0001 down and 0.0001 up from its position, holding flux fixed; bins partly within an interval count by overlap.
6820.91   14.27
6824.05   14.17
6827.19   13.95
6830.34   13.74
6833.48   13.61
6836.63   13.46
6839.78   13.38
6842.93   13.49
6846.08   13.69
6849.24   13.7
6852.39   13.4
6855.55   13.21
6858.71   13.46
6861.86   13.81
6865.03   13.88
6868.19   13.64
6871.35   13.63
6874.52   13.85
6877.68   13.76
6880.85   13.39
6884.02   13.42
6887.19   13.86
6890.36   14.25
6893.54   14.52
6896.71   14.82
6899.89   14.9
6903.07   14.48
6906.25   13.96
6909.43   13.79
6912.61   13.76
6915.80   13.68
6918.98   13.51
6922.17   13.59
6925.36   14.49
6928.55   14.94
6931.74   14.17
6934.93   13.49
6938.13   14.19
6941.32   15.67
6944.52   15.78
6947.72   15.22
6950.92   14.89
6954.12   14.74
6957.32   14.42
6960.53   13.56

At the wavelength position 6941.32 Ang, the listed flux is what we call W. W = 15.67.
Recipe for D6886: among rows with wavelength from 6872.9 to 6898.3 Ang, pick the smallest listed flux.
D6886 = 13.39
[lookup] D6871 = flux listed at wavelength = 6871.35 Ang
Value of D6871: 13.63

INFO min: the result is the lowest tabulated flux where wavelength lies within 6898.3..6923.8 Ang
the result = 13.51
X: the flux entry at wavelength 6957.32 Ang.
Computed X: 14.42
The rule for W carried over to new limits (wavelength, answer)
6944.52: 15.78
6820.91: 14.27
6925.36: 14.49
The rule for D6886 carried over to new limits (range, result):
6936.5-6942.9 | 14.19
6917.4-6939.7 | 13.49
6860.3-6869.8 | 13.64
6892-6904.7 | 14.48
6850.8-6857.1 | 13.21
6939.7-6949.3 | 15.22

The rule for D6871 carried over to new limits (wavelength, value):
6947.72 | 15.22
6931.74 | 14.17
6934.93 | 13.49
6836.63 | 13.46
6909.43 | 13.79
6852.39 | 13.4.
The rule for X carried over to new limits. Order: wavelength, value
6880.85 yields 13.39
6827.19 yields 13.95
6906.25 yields 13.96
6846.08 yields 13.69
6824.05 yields 14.17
